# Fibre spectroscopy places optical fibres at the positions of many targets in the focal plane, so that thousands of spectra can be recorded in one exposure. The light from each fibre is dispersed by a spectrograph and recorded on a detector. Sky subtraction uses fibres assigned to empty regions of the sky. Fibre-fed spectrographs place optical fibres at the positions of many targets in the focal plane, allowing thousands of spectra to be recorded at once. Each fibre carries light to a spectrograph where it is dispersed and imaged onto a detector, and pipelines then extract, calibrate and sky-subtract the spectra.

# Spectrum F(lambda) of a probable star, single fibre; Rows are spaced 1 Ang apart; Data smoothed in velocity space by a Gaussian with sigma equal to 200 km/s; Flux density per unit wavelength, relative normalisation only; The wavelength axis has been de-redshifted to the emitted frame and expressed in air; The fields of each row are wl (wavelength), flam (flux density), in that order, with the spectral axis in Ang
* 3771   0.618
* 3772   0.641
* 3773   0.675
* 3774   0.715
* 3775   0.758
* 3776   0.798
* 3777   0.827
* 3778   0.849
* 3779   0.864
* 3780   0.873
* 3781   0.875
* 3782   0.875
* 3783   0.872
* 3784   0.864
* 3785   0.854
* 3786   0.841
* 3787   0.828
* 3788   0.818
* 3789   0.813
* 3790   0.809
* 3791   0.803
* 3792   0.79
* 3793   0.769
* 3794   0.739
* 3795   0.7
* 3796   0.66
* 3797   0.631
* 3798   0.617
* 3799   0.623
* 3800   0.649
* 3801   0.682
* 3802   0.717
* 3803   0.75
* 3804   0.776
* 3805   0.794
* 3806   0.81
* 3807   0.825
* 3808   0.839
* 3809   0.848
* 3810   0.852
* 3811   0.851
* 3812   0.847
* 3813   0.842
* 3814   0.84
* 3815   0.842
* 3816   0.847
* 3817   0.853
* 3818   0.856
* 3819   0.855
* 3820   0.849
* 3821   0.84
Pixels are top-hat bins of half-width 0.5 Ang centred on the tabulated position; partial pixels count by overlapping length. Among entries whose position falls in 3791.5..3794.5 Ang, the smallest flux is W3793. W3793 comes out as 0.739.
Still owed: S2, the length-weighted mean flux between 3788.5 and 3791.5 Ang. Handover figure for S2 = 0.808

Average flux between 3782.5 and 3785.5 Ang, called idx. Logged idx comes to 0.863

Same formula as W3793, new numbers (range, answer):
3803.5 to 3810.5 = 0.776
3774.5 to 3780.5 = 0.758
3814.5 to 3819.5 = 0.842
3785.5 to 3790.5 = 0.809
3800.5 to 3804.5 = 0.682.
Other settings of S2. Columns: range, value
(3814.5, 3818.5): 0.85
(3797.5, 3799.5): 0.62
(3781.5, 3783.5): 0.873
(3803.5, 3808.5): 0.809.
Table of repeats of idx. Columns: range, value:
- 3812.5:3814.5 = 0.841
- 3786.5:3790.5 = 0.817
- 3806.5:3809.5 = 0.837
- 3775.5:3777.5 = 0.812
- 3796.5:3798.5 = 0.624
